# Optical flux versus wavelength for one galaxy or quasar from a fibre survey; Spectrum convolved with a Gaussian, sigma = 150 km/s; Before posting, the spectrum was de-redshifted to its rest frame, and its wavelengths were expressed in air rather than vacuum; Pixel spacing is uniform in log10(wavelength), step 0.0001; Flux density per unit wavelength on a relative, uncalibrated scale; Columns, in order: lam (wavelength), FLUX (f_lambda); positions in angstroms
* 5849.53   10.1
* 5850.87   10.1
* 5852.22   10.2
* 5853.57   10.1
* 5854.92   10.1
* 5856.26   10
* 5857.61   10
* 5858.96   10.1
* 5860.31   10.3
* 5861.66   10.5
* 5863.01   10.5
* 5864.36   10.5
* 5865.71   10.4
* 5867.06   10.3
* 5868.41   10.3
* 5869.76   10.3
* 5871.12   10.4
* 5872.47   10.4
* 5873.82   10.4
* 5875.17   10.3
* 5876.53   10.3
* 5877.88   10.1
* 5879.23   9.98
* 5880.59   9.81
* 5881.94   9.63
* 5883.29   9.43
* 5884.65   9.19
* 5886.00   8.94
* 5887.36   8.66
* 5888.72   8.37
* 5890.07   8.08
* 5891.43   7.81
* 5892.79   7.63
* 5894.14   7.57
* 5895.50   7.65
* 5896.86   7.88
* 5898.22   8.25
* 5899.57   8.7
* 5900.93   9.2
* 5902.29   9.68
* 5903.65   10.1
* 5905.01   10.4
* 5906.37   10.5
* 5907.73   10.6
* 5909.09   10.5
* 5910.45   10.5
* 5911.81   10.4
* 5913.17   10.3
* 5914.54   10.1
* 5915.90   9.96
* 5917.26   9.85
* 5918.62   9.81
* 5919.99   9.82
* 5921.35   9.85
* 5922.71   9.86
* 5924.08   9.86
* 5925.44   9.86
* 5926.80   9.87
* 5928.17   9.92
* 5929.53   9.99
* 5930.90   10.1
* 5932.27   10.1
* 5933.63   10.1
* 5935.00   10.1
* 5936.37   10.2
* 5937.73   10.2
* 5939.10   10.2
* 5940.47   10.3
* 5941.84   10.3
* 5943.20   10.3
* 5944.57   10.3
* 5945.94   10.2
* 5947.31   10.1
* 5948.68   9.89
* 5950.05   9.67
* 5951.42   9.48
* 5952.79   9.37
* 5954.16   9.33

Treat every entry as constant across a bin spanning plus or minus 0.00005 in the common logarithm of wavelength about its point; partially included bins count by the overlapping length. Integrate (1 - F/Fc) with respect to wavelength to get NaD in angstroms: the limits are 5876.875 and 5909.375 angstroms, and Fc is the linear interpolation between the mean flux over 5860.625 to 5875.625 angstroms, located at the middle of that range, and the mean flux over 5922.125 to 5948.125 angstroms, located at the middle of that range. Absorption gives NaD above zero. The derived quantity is 3.71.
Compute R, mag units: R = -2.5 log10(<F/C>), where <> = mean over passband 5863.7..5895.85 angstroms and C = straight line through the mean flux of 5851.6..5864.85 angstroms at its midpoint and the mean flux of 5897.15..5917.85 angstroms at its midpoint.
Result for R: 0.07 mag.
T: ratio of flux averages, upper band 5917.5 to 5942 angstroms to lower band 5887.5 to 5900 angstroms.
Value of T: 1.25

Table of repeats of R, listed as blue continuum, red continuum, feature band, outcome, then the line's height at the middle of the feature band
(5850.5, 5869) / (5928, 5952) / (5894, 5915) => 0.07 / 10.2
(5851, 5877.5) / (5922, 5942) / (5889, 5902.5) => 0.23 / 10.2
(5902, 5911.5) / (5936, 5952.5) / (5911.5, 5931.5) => 0.03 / 10.2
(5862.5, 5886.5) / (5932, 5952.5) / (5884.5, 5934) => 0.07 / 10.1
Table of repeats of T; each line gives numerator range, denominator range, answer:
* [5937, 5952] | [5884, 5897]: 1.23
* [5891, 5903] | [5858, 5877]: 0.80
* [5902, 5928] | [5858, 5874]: 0.97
